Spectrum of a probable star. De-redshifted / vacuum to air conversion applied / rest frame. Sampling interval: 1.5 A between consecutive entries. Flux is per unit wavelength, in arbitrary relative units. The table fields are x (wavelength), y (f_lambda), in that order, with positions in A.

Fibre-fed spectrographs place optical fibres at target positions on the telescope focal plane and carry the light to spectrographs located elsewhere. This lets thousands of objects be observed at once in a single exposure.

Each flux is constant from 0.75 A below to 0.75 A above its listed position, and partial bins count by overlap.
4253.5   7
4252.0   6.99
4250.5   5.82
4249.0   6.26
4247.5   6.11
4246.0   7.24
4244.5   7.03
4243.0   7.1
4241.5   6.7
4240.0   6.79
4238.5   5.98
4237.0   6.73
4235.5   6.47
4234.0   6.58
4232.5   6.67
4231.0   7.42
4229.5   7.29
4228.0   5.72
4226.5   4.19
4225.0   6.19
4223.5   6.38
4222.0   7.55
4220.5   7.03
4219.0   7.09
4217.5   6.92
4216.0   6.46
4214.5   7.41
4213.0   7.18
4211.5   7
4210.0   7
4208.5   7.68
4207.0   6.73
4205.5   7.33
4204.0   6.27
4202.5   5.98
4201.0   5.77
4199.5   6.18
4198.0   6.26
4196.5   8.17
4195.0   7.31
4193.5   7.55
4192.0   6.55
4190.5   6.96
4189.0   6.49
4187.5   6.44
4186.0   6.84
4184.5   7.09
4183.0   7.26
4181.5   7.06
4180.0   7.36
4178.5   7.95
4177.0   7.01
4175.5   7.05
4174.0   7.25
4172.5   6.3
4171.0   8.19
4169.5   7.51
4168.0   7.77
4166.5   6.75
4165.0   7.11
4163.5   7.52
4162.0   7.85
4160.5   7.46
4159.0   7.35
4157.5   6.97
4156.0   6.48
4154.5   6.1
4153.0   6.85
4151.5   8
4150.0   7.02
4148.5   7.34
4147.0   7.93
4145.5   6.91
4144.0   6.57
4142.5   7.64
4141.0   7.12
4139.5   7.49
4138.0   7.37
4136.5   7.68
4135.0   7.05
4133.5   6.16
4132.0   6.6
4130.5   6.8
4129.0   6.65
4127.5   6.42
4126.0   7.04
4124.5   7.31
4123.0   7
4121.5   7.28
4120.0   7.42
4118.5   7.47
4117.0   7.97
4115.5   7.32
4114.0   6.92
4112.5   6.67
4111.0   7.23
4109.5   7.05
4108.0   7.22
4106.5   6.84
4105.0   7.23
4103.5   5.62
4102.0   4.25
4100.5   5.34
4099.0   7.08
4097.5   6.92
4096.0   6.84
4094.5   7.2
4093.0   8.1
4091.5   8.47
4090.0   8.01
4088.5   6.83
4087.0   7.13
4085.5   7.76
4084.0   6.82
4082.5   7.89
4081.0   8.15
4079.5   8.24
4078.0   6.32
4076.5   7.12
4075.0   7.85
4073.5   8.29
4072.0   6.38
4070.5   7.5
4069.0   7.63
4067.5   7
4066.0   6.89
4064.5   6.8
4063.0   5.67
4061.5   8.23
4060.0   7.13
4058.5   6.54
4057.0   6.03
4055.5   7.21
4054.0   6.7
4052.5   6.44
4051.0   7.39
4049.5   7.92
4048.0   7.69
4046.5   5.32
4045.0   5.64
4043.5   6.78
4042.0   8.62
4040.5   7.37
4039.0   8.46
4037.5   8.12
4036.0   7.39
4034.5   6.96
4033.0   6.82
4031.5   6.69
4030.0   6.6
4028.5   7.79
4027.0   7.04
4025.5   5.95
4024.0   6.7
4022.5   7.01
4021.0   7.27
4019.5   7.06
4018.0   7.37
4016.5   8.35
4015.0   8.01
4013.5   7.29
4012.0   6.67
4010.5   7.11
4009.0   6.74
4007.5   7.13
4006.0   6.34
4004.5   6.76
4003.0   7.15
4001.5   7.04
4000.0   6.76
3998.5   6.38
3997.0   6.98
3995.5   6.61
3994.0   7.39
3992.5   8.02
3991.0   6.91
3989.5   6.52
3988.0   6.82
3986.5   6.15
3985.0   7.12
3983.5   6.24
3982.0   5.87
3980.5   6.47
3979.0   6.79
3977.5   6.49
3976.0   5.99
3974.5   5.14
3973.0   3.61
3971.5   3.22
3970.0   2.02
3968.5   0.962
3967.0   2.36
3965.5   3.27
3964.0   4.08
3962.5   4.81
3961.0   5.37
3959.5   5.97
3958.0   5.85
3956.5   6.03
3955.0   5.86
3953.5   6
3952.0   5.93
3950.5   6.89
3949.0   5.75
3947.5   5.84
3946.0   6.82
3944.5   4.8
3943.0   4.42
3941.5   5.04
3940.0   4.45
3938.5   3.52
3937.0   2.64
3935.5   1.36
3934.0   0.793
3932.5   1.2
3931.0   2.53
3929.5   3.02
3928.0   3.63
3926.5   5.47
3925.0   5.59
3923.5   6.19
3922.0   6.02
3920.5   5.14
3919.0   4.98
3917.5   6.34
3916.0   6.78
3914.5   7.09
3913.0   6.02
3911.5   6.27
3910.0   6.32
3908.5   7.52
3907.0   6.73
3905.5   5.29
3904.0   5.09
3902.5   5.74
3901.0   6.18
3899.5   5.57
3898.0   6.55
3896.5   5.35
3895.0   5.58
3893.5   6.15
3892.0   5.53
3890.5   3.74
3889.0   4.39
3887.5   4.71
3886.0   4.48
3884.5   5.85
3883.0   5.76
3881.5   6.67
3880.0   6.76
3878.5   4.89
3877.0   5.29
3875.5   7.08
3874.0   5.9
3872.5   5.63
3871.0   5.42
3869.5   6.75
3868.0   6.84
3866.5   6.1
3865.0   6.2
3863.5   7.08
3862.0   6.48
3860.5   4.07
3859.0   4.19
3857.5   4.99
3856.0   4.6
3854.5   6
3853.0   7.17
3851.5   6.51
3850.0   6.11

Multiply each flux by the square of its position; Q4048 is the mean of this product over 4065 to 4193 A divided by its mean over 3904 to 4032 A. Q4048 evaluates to 1.3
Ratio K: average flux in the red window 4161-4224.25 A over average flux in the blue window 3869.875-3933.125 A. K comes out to 1.3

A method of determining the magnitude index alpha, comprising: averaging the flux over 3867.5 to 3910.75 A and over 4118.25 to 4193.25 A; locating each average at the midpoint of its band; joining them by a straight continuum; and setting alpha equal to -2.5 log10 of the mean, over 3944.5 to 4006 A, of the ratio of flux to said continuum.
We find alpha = 0.08 mag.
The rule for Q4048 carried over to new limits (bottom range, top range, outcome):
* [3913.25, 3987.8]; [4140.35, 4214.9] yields 1.62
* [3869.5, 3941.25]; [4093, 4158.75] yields 1.50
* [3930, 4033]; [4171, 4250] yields 1.33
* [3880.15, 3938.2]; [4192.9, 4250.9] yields 1.53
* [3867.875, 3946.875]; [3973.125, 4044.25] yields 1.40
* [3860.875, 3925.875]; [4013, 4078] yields 1.31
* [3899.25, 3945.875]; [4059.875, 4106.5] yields 1.57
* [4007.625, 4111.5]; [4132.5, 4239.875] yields 1.04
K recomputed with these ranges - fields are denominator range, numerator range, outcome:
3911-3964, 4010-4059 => 1.43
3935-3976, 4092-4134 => 1.50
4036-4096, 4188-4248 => 0.93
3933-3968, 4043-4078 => 1.50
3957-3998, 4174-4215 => 1.28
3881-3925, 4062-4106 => 1.22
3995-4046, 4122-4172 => 1.01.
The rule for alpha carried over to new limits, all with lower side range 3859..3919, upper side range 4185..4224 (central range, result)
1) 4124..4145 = -0.054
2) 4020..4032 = -0.096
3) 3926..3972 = 0.401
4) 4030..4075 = -0.114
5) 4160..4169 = -0.102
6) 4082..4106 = -0.071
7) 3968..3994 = 0.096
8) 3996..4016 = -0.119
